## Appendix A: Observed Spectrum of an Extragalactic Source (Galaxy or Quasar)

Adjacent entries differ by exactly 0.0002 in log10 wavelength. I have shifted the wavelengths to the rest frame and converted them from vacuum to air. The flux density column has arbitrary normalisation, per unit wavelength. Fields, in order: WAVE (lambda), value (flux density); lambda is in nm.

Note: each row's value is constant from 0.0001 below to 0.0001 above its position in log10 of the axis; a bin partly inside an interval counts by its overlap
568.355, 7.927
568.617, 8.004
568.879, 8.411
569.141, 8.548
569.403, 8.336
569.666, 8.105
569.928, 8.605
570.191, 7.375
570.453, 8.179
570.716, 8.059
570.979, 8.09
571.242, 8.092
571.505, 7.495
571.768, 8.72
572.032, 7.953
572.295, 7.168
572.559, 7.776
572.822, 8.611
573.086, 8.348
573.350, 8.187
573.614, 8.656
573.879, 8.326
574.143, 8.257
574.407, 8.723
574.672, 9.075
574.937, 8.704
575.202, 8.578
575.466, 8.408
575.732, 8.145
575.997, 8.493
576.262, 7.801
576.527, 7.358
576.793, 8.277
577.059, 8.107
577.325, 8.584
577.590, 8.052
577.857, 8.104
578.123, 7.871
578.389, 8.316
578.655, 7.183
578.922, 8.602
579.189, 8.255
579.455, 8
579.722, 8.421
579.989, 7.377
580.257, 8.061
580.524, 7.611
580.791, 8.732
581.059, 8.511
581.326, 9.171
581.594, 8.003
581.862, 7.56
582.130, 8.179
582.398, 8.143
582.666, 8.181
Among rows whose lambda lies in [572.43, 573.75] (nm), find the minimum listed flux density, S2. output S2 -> 7.776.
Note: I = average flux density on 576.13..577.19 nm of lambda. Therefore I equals 7.88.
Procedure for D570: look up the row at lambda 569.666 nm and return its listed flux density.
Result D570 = 8.105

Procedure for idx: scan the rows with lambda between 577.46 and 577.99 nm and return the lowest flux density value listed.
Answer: 8.052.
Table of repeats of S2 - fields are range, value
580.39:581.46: 7.611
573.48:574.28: 8.257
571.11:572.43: 7.168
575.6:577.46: 7.358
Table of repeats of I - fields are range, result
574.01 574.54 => 8.5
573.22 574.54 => 8.43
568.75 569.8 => 8.35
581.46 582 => 7.78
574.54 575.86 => 8.58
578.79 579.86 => 8.32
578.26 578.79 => 7.75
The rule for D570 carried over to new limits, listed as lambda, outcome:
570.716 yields 8.059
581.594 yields 8.003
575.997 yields 8.493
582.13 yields 8.179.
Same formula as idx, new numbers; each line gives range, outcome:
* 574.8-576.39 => 7.801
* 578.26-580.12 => 7.183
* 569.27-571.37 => 7.375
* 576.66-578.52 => 7.871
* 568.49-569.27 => 8.004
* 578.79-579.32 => 8.255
